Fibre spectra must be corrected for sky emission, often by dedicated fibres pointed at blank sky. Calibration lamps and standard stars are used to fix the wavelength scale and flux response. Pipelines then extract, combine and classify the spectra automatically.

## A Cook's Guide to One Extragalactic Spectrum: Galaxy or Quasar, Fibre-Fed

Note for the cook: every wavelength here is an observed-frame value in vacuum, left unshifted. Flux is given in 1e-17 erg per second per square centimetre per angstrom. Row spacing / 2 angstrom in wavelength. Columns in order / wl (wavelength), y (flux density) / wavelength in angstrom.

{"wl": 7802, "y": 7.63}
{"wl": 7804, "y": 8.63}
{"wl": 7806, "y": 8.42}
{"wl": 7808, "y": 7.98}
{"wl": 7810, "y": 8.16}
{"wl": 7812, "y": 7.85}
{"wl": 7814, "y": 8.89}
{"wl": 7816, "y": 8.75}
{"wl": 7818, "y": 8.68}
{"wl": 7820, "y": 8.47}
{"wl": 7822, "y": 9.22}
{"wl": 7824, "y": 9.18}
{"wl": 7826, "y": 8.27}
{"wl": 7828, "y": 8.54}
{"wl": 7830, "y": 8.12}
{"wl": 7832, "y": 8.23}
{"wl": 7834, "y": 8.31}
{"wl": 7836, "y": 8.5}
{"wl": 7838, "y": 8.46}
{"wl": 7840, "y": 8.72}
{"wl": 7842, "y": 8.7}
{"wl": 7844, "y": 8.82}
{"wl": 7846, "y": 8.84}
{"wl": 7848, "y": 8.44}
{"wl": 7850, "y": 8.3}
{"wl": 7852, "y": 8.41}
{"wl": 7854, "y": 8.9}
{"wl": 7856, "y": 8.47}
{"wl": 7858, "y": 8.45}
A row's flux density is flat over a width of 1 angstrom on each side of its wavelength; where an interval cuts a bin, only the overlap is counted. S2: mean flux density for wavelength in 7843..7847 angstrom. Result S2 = 8.83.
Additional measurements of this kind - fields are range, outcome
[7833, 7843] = 8.54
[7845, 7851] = 8.53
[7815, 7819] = 8.71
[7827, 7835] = 8.3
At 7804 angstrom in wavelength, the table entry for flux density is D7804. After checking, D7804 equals 8.63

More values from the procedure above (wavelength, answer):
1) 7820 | 8.47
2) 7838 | 8.46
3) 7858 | 8.45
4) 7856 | 8.47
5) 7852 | 8.41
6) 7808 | 7.98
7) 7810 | 8.16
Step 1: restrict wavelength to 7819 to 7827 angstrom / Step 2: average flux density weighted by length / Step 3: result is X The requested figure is 8.79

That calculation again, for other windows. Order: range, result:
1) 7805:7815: 8.26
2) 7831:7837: 8.35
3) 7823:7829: 8.66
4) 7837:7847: 8.71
